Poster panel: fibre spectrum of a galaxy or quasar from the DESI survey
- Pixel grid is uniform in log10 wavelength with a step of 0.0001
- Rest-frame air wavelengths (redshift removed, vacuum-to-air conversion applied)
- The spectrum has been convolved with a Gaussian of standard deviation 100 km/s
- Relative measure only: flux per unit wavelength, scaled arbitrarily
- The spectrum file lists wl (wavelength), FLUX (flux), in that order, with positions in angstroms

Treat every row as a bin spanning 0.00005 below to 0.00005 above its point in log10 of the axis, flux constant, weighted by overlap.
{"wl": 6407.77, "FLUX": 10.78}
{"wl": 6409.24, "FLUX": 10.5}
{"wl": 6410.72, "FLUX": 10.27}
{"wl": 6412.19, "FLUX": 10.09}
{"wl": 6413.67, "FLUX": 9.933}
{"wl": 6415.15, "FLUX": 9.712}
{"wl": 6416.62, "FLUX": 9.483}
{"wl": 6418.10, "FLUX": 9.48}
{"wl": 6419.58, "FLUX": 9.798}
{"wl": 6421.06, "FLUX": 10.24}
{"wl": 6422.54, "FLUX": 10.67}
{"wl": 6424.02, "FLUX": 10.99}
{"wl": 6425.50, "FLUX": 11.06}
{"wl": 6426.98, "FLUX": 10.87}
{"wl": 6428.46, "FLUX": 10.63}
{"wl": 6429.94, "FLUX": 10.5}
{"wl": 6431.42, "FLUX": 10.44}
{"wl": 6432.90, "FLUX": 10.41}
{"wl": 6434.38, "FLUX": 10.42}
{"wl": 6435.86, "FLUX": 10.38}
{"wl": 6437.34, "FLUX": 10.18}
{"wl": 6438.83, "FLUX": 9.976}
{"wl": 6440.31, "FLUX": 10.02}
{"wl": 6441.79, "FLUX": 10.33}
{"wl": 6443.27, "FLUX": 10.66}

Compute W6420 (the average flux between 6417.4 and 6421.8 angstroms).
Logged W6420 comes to 9.83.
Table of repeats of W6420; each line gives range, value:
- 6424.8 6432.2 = 10.7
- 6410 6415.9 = 10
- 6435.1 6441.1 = 10.1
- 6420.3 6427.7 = 10.8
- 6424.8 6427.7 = 11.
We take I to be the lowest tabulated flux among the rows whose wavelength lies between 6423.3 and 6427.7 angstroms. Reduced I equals 10.87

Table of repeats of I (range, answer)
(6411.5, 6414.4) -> 9.933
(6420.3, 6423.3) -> 10.24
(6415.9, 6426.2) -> 9.48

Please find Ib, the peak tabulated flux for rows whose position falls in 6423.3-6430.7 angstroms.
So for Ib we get 11.06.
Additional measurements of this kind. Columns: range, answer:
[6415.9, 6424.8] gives 10.99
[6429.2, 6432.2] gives 10.5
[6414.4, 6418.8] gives 9.712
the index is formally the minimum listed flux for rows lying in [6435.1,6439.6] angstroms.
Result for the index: 9.976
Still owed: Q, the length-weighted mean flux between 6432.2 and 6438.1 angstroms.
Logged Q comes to 10.3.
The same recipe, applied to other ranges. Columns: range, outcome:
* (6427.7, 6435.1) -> 10.5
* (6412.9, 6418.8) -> 9.65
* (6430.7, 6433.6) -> 10.4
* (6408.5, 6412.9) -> 10.3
